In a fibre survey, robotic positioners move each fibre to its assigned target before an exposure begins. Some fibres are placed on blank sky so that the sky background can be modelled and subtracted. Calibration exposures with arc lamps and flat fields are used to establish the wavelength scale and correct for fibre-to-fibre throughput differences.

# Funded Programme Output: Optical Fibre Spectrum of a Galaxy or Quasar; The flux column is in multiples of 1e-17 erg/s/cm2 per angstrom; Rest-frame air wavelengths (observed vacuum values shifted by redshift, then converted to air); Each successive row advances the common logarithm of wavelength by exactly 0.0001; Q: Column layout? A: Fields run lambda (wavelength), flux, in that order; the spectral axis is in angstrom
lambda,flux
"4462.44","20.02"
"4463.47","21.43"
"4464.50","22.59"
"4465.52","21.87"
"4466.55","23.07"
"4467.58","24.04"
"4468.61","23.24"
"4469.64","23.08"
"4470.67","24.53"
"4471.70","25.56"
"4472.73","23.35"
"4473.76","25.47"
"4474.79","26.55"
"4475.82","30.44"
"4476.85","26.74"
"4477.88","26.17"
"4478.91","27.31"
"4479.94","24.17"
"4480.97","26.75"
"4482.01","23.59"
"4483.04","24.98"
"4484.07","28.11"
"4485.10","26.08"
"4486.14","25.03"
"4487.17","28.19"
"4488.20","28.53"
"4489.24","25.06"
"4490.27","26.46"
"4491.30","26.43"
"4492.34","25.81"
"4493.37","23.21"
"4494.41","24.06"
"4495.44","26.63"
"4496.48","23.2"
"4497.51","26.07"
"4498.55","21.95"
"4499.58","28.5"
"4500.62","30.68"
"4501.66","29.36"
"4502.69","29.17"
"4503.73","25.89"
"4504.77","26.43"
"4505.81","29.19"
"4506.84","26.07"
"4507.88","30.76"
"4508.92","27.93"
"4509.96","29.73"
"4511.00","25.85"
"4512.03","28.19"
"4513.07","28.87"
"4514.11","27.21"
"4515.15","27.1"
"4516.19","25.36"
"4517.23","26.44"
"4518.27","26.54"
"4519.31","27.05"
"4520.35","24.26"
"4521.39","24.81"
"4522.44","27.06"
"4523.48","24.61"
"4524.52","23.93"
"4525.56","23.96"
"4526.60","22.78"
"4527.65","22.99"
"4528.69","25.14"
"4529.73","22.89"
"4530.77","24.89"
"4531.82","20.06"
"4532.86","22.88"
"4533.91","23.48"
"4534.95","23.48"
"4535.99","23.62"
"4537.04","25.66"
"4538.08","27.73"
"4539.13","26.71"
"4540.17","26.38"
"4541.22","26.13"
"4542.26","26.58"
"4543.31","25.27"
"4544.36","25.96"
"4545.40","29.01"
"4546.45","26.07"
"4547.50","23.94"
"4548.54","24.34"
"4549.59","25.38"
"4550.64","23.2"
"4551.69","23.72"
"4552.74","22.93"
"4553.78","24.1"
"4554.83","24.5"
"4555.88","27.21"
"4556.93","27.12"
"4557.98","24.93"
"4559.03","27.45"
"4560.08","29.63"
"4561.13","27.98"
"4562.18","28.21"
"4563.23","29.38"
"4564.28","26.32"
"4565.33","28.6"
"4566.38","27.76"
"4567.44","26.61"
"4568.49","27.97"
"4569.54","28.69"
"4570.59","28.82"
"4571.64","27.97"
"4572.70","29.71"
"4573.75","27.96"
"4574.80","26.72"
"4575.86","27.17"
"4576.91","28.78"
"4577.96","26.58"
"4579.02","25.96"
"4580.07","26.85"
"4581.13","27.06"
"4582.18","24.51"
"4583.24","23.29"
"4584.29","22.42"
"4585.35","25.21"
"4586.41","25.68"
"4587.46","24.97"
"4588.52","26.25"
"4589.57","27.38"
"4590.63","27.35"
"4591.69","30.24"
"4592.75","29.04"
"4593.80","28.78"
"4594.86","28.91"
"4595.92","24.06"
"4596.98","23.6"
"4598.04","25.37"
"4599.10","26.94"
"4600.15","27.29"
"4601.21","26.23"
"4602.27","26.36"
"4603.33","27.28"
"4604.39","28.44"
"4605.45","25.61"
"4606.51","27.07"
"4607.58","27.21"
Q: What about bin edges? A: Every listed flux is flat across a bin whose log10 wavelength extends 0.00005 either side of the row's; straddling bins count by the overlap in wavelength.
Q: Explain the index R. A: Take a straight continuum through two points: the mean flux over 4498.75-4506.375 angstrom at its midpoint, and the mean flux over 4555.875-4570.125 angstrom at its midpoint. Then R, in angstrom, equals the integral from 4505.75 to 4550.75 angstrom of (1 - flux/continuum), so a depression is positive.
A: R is 3.8 angstrom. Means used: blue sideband 28.2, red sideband 27.7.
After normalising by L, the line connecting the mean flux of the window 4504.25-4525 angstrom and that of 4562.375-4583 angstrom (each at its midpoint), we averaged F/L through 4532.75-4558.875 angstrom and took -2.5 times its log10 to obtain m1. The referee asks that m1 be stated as 0.08 mag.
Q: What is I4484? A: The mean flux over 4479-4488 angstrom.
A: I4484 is 26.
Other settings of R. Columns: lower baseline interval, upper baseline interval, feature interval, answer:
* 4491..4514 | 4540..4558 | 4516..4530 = 0.76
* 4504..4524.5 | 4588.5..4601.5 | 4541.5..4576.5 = 0.40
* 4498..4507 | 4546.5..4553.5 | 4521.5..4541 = 0.80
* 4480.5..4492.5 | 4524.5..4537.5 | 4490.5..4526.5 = -2.34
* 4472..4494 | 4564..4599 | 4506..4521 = -0.53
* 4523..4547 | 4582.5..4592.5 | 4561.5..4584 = -1.53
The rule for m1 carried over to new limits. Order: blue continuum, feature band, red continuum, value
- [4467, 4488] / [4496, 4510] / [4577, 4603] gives -0.06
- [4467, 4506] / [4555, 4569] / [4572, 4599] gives -0.04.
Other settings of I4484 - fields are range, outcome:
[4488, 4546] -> 25.9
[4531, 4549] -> 25.1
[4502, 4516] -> 27.8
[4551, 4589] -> 26.6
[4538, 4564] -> 26.1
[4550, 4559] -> 24.9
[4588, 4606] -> 27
